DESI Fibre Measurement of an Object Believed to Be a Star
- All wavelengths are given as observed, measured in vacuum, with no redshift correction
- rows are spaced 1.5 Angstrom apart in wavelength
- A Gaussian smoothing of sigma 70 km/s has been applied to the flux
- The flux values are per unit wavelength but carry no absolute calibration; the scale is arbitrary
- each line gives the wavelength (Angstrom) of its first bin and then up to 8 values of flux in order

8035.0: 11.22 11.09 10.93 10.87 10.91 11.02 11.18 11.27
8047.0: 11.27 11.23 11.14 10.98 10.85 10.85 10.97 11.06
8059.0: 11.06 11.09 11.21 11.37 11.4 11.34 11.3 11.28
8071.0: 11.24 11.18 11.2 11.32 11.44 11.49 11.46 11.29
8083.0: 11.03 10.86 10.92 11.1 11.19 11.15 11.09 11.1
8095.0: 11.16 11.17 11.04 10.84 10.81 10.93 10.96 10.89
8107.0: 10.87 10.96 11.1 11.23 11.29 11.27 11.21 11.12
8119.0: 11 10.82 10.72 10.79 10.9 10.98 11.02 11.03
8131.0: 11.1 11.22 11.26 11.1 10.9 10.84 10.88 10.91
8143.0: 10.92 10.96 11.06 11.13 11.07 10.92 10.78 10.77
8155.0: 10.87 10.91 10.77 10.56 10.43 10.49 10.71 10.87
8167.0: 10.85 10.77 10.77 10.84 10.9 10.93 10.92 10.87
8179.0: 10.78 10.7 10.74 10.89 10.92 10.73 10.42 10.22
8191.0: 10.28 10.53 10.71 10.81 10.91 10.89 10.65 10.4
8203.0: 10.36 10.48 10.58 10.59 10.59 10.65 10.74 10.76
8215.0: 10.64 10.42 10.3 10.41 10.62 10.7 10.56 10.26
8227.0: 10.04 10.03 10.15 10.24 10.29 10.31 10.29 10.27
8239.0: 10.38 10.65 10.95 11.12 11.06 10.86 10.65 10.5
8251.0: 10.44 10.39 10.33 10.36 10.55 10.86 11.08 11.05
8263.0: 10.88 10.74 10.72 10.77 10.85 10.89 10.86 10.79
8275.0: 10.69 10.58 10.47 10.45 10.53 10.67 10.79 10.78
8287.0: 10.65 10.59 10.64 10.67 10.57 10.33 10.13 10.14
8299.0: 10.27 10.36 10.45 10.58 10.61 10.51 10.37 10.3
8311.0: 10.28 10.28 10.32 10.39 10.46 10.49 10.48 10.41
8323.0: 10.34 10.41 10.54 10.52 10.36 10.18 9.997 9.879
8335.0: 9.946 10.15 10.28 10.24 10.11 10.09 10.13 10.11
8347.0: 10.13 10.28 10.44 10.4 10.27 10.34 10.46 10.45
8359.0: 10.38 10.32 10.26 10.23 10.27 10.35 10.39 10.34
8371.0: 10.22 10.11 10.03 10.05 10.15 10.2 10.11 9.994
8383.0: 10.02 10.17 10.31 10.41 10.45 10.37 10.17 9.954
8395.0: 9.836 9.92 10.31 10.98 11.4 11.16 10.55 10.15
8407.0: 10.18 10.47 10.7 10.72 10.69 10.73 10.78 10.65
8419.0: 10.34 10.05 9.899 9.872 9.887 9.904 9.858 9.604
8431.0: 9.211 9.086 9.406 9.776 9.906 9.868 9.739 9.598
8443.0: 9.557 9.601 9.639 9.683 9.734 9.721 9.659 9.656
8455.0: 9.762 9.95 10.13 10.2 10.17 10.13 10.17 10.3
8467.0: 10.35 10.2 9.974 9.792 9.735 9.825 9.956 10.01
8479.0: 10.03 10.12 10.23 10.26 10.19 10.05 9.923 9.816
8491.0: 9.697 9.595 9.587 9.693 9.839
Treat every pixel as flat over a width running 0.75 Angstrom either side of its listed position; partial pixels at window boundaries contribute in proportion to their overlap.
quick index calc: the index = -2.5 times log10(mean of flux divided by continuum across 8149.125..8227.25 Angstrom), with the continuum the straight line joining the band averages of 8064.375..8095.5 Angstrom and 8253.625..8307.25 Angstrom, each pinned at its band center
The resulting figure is 0.023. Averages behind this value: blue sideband 11.2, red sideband 10.6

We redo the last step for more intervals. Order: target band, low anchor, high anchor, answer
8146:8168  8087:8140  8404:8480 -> 0.01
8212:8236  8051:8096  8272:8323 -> 0.03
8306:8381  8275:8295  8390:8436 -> 0.02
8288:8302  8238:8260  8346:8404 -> 0.01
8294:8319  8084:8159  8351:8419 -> 0.02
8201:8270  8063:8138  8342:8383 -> 0.01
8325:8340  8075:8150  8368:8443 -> 0.02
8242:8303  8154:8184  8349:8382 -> -0.01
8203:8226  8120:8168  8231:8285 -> 0.02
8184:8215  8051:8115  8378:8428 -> 0.02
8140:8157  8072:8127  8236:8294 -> 0.00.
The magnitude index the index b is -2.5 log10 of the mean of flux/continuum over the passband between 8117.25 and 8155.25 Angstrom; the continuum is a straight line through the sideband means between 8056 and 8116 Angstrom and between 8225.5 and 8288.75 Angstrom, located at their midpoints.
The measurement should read 0.002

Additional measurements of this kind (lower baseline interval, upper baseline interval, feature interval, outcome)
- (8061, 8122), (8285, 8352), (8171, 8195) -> 0.01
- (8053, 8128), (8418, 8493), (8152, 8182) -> 0.01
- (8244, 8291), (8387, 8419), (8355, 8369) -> 0.02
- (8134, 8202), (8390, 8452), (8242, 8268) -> -0.02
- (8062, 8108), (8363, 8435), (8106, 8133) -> 0.00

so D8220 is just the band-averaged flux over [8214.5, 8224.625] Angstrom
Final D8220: 10.5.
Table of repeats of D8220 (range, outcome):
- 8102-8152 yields 11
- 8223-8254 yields 10.5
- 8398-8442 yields 10.2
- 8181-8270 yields 10.6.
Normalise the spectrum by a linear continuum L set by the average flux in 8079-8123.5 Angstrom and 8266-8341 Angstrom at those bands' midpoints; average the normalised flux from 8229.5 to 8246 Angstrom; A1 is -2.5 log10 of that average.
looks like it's 0.01 mag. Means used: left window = 11.1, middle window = 10.5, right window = 10.5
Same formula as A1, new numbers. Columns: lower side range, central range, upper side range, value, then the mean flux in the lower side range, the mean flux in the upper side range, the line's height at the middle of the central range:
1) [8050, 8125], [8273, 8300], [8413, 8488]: -0.01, 11.1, 9.95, 10.5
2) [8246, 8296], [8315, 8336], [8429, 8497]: 0.01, 10.7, 9.85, 10.4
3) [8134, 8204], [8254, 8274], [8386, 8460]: -0.03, 10.8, 10.1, 10.5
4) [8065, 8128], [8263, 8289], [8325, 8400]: -0.02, 11.1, 10.2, 10.5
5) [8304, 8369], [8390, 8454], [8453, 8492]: 0.01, 10.3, 10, 10.1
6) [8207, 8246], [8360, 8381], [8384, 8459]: 0.00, 10.5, 10.1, 10.2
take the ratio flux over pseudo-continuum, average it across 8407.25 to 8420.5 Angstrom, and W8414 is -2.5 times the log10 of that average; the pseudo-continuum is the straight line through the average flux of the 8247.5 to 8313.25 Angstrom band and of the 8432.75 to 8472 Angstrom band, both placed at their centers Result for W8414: -0.06 mag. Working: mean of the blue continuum 10.6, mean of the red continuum 9.86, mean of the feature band 10.6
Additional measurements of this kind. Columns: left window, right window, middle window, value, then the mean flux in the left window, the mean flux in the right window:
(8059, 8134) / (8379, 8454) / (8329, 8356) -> 0.01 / 11.1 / 10.1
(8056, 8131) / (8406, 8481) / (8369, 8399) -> 0.00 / 11.1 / 9.98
